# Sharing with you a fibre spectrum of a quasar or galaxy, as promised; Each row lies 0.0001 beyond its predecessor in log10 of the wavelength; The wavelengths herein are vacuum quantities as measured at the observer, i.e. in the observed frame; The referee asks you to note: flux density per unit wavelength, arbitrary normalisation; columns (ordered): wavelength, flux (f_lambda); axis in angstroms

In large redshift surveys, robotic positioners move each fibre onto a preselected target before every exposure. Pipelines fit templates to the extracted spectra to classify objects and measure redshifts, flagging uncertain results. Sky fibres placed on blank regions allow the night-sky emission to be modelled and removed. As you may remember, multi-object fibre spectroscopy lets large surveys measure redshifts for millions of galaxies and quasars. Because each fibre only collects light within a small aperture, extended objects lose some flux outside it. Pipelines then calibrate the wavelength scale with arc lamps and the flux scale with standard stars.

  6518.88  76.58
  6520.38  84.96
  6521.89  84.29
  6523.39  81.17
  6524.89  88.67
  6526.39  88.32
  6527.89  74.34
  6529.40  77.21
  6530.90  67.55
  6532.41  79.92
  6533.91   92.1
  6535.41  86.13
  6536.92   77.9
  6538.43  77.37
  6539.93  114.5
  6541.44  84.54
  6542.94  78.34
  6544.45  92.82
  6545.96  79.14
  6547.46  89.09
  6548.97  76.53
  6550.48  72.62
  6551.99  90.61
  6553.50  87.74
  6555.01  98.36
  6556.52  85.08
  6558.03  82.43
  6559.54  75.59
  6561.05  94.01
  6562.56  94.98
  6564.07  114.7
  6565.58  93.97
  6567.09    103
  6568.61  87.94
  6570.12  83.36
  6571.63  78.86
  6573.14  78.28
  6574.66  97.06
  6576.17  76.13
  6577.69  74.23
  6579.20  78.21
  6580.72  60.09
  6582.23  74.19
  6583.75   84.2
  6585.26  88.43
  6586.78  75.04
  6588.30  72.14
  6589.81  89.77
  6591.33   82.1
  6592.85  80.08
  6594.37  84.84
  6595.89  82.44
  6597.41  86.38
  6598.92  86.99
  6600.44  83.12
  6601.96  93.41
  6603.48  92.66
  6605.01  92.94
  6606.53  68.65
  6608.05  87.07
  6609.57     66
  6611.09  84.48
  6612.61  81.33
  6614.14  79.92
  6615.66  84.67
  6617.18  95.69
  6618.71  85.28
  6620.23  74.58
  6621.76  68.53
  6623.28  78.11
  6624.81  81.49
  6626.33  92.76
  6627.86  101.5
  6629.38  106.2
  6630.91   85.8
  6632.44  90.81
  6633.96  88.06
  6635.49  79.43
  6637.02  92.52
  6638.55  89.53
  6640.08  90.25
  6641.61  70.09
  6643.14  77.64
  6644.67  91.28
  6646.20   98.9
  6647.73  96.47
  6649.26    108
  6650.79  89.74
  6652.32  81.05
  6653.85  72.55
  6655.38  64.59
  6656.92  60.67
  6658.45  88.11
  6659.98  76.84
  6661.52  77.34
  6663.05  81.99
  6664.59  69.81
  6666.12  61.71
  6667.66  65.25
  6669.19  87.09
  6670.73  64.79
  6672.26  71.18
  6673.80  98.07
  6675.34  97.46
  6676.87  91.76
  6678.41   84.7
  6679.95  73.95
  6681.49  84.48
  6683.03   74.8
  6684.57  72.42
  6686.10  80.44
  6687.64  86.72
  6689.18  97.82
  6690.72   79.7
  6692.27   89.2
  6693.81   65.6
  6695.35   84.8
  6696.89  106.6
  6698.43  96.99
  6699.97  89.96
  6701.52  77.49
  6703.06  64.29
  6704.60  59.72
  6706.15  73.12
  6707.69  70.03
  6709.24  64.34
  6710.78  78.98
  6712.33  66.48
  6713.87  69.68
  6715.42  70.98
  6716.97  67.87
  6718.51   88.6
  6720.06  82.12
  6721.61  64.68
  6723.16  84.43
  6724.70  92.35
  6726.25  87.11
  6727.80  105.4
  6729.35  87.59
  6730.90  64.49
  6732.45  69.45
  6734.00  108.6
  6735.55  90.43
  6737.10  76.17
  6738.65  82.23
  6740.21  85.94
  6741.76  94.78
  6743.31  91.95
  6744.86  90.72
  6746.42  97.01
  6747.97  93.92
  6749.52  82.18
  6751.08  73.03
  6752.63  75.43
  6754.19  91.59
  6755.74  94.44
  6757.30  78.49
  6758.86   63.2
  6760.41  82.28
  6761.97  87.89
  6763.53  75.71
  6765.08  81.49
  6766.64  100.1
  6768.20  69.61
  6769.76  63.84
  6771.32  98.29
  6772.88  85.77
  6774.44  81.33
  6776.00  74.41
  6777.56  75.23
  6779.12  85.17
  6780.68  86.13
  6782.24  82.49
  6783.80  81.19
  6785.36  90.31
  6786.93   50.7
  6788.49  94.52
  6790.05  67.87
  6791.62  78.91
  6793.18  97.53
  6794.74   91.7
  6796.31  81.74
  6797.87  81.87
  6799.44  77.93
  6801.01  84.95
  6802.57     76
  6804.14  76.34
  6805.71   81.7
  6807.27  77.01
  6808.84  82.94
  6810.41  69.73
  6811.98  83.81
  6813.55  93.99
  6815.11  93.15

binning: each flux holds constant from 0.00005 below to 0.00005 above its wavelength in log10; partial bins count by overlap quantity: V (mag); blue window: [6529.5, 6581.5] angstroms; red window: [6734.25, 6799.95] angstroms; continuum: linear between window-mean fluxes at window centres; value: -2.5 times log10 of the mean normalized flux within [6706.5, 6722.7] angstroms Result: 0.15 mag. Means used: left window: 85.3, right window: 83.2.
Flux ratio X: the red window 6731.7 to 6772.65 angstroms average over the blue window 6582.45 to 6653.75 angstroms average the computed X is 0.99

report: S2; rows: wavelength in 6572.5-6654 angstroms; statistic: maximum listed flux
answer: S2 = 108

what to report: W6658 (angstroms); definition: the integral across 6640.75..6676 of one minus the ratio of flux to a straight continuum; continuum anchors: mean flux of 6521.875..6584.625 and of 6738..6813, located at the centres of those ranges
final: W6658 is 1.3 angstroms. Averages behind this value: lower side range 84.7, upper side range 82.3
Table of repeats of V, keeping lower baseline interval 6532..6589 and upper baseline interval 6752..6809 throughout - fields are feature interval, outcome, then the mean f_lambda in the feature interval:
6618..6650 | -0.05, 88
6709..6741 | 0.02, 80.7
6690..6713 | 0.06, 77.8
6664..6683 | 0.05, 79.1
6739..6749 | -0.12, 91.7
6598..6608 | -0.03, 86.4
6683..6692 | 0.00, 83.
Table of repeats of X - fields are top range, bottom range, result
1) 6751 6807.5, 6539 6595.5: 0.95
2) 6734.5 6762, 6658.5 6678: 1.08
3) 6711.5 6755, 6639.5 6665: 1.02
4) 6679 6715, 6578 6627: 0.96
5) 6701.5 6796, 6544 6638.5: 0.95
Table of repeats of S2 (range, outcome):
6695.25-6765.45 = 108.6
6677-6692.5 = 97.82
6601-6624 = 95.69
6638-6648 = 98.9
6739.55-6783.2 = 100.1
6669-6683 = 98.07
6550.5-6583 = 114.7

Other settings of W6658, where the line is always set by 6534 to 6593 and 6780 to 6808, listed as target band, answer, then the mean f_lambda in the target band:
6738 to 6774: -1.15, 84.3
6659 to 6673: 1.70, 73.1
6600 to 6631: -0.32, 85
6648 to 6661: 0.42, 80.8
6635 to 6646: -0.21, 85.2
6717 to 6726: 0.09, 81.6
